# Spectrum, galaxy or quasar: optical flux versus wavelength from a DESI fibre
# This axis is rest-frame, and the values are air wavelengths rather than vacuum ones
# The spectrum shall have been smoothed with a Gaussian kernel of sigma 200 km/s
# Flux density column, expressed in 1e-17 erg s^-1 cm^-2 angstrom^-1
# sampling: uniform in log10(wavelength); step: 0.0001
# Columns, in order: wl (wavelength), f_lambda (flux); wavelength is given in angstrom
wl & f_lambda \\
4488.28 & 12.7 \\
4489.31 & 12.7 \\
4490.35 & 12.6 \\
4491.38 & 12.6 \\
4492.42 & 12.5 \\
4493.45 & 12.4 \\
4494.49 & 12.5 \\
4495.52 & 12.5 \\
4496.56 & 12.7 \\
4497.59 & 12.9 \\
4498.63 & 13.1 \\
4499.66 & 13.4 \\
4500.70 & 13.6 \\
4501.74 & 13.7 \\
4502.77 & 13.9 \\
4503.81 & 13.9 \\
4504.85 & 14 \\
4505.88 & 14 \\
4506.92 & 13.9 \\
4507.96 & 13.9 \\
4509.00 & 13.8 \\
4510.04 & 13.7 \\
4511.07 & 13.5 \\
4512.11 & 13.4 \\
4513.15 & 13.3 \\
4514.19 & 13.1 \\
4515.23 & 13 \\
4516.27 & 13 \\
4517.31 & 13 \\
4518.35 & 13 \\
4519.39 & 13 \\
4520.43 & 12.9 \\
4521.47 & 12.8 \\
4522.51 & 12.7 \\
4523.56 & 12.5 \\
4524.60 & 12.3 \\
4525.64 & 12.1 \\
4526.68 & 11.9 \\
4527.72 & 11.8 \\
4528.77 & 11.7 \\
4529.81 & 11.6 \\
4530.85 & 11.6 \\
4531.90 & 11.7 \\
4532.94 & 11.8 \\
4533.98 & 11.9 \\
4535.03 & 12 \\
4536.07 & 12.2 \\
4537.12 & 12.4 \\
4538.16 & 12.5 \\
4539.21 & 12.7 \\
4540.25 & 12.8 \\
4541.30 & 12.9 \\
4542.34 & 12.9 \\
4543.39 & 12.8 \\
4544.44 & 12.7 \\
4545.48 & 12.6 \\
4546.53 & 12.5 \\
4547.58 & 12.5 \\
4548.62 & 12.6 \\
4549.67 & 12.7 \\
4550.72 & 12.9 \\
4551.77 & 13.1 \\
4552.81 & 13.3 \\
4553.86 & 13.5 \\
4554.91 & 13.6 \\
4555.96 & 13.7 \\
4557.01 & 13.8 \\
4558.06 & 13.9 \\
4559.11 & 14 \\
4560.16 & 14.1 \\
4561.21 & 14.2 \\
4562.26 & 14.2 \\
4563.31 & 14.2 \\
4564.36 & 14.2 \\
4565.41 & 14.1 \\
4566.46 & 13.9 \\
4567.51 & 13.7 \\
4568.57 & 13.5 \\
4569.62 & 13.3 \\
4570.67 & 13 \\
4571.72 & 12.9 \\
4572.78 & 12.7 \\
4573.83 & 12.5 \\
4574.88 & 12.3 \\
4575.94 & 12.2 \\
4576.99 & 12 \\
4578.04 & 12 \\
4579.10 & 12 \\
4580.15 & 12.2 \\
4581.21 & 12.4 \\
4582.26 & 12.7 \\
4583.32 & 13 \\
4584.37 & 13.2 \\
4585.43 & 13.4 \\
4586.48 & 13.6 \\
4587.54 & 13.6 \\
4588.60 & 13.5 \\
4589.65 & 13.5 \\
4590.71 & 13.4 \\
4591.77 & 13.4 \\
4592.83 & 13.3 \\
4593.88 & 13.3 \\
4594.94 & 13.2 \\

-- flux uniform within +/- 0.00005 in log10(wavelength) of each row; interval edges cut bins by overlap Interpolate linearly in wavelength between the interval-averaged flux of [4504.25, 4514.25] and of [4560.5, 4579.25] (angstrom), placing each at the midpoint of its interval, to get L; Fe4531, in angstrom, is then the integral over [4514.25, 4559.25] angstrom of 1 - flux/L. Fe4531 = 2.7 angstrom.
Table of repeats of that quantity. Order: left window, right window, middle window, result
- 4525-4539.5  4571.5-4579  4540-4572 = -3.15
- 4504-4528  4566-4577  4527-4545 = 1.11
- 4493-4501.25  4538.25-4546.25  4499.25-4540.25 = -0.10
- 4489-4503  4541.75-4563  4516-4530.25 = 0.71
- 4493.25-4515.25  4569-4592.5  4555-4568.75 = -1.02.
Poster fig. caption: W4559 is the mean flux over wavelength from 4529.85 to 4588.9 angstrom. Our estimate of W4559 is 13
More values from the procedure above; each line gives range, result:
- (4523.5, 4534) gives 11.9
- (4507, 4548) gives 12.6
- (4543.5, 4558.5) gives 13.1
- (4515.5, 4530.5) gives 12.5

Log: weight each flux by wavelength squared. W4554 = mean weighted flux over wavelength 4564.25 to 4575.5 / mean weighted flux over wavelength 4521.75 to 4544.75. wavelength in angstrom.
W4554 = 1.10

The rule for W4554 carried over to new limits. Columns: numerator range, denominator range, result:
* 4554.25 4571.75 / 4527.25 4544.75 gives 1.14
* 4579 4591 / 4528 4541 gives 1.11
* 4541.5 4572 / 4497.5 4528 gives 1.04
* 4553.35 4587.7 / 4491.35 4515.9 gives 1.02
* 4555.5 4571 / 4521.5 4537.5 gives 1.17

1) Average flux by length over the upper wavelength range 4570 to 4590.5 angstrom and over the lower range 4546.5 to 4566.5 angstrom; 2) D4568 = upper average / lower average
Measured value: 0.94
